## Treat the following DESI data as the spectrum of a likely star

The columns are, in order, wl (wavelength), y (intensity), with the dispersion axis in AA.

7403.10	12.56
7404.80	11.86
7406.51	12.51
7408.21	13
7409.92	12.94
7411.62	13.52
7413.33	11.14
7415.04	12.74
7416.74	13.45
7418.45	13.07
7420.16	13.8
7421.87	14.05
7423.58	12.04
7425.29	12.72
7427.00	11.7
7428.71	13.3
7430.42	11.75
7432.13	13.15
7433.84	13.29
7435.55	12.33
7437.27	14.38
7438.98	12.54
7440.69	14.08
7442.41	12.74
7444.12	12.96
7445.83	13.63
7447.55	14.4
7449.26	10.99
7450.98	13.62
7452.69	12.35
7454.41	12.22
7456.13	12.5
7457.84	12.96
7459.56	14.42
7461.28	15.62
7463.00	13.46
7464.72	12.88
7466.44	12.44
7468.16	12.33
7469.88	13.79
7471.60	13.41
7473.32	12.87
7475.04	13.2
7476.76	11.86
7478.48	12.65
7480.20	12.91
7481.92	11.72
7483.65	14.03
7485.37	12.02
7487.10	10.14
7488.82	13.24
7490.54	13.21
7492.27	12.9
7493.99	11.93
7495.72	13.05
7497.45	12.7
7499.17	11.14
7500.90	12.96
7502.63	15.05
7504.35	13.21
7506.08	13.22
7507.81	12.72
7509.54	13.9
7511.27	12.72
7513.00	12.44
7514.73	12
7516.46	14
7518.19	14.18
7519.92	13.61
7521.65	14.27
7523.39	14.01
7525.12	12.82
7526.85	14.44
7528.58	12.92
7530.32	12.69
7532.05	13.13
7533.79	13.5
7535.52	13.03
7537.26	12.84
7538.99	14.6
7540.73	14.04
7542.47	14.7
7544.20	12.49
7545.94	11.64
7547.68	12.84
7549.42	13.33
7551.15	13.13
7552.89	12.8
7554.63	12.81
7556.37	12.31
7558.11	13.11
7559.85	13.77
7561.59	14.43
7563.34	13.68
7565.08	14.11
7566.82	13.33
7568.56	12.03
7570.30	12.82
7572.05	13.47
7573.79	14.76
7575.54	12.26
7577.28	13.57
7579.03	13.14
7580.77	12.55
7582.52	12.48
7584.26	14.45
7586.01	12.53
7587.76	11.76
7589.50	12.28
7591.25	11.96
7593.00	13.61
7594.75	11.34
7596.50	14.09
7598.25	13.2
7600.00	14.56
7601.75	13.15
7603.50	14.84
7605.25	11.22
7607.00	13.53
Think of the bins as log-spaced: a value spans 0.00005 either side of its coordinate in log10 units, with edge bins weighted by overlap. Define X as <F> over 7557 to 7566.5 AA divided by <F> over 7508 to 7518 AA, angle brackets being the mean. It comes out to 1.05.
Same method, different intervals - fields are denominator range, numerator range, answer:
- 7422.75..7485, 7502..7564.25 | 1.03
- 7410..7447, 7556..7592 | 1.01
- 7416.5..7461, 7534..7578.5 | 1.02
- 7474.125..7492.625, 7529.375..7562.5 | 1.06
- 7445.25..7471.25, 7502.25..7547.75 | 1.01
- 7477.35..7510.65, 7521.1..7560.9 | 1.04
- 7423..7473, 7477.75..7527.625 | 1.00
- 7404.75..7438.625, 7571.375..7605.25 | 1.02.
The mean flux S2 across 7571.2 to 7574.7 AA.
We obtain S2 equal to 14.1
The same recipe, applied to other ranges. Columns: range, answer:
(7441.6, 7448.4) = 13.4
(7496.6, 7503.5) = 13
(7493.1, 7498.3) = 12.6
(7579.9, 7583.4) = 12.5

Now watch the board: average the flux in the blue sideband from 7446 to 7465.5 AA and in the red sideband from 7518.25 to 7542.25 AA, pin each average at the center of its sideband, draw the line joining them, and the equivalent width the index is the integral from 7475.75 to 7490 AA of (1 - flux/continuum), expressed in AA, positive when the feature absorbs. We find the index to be 1.08 AA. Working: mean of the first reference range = 13.2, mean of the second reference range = 13.6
